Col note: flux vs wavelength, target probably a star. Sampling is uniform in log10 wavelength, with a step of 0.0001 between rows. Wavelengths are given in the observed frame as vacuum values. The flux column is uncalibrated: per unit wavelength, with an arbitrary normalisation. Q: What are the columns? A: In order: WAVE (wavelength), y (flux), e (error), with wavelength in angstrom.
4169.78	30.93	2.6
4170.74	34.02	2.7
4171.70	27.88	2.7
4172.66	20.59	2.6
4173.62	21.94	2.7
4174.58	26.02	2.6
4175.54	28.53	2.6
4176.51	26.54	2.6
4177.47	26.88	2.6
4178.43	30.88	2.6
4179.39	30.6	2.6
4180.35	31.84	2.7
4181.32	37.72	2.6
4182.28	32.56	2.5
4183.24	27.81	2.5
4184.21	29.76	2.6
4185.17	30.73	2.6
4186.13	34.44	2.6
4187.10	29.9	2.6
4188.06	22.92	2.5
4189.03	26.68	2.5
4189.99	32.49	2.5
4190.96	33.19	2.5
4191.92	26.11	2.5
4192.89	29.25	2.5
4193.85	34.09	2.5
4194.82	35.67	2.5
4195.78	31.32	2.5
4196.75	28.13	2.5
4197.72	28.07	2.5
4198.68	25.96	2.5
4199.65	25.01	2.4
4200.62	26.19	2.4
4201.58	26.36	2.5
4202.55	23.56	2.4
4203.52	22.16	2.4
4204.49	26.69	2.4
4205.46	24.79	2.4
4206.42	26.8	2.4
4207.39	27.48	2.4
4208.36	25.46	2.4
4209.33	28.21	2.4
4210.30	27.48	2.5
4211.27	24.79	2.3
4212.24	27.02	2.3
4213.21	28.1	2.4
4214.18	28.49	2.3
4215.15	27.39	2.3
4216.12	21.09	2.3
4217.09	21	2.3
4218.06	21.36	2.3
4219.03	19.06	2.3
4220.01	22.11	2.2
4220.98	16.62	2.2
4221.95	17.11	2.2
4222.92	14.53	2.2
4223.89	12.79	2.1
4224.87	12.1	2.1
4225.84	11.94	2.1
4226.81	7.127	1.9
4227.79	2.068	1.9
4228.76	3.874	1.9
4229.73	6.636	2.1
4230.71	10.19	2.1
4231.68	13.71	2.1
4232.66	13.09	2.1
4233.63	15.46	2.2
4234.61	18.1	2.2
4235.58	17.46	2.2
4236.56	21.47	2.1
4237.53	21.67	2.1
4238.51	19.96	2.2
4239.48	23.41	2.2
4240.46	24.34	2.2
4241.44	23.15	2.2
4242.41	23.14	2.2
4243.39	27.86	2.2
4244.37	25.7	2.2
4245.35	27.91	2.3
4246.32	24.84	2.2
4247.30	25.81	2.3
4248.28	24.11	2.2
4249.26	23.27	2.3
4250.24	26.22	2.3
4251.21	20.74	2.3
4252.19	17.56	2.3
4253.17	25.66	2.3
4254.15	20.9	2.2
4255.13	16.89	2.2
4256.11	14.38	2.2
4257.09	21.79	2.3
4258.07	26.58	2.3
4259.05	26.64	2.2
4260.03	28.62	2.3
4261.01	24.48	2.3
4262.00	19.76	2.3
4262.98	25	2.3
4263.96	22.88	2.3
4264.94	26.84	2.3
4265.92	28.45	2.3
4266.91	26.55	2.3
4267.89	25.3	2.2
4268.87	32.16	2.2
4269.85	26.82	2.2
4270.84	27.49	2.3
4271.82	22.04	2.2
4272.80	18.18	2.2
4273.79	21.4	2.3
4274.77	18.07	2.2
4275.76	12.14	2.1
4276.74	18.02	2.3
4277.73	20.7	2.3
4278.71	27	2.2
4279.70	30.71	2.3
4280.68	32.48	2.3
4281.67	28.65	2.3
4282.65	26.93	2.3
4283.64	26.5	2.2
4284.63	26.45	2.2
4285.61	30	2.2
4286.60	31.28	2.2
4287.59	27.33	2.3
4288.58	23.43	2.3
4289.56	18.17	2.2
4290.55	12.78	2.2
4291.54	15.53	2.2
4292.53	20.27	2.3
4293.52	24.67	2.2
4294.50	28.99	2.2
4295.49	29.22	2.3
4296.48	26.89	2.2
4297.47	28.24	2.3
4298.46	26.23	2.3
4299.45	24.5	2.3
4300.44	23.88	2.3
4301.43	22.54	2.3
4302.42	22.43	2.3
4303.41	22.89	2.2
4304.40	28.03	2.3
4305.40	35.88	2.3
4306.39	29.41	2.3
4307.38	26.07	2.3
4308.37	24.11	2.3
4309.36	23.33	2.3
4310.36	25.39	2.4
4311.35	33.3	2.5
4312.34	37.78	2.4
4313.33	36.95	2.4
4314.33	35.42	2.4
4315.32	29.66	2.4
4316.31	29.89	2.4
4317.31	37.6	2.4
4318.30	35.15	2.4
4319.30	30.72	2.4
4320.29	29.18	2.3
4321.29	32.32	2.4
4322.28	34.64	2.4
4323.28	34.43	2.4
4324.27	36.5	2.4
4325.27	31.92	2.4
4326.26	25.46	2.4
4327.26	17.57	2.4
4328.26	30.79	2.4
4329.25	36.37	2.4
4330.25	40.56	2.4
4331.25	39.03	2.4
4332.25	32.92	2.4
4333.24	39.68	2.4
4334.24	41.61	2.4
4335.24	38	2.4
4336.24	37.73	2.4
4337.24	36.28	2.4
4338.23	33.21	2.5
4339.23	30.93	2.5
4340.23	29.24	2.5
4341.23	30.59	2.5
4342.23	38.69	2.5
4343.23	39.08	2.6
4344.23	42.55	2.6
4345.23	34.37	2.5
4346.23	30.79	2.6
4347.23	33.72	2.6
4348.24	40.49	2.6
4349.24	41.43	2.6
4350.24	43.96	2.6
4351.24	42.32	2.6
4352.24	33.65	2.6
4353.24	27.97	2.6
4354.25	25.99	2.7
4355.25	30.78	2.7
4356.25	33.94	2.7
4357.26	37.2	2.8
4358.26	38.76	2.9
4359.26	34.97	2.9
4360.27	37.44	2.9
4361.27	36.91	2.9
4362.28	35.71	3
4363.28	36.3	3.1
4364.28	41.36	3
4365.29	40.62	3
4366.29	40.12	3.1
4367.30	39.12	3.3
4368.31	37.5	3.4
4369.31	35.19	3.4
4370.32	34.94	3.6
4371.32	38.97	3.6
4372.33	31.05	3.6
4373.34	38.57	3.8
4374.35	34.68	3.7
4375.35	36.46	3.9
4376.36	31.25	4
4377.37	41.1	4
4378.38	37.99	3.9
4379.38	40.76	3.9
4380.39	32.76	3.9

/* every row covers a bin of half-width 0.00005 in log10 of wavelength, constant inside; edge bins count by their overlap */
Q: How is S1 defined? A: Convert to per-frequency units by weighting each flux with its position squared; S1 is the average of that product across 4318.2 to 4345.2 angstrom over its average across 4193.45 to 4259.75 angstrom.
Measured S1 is 1.65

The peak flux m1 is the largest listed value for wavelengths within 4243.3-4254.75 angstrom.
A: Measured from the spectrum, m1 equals 27.91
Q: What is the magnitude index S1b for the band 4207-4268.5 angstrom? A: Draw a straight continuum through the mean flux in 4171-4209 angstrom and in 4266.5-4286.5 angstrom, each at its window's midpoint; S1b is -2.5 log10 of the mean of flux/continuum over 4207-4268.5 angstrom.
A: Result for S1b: 0.248 mag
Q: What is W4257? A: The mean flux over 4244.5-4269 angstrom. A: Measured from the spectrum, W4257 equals 24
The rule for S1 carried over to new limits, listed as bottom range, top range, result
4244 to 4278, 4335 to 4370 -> 1.62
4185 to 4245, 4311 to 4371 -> 1.66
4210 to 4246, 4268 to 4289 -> 1.36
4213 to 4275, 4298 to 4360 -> 1.64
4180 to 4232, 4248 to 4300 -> 1.05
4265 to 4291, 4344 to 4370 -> 1.54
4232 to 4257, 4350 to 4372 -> 1.77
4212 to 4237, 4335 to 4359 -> 2.29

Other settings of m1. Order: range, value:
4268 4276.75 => 32.16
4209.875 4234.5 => 28.49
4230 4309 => 35.88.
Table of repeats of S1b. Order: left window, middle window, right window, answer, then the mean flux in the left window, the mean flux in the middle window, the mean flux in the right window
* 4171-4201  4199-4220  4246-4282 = 0.098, 29.1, 25.1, 23.7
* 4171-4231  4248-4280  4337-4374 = 0.249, 24.5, 23.2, 36.1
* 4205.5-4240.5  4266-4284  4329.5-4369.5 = 0.066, 18.9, 24.6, 36.5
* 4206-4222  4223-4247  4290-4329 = 0.427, 24.3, 17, 28.3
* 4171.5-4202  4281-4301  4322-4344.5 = 0.298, 29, 25.1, 34.6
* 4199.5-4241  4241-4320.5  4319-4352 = 0.087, 19.8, 25.6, 35.1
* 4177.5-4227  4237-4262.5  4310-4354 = 0.239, 25.9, 23.3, 34.5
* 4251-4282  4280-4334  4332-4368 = 0.033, 23.6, 29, 36.4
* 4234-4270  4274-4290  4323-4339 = 0.122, 23.6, 24.8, 34.5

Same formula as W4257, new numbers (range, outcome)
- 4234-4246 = 22.8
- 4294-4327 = 29.6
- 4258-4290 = 25.1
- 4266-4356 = 29.7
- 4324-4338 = 34.6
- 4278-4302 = 25.5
